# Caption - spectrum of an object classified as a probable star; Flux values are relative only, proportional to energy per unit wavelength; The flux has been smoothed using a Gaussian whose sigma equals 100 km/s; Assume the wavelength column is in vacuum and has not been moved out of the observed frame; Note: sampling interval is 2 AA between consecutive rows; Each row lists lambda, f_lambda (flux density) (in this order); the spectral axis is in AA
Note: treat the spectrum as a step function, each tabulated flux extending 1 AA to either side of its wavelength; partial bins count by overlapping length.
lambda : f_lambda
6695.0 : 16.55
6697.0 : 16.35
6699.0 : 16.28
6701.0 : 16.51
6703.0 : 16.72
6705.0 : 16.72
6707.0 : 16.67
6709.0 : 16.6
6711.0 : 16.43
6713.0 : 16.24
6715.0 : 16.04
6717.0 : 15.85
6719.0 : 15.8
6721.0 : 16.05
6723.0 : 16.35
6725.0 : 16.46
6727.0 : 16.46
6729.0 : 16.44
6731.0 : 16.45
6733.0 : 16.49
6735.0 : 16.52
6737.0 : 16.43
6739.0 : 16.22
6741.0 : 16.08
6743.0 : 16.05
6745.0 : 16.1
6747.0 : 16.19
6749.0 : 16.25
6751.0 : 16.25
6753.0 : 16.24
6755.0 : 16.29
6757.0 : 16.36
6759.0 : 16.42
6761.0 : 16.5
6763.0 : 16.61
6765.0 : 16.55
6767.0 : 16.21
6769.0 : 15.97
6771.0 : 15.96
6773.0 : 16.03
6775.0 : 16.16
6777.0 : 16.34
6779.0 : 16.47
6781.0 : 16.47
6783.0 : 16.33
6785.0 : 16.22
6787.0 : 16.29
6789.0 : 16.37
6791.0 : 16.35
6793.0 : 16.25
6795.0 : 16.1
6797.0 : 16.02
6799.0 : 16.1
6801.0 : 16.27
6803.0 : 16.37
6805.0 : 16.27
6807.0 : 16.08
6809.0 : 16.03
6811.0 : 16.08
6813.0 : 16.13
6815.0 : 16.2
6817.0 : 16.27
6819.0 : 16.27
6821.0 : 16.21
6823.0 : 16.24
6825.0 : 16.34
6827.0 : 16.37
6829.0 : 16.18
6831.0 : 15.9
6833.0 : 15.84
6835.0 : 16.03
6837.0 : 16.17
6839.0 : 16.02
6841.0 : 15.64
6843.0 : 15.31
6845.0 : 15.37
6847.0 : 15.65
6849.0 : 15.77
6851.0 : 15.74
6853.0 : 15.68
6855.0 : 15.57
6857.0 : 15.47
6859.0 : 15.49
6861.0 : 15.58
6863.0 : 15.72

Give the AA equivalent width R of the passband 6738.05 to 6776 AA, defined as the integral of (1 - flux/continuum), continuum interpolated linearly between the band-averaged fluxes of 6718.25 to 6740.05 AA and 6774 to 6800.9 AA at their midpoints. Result 0.2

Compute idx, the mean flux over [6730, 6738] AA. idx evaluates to 16.5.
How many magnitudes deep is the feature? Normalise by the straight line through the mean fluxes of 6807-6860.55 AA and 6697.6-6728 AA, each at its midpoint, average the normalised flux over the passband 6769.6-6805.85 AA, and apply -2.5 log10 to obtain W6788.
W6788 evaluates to -0.01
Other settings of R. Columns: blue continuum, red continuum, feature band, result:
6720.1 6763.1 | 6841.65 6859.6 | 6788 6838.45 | -1.1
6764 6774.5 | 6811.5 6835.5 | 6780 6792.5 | -0.1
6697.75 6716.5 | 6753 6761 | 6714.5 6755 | 0.4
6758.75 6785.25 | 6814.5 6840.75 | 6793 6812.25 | 0.1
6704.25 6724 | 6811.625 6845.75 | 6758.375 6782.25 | -0.2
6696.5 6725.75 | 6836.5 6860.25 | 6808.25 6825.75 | -0.4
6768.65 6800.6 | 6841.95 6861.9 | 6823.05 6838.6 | -0.3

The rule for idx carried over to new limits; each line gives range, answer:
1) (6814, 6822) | 16.2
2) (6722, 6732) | 16.4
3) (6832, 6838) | 16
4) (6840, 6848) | 15.5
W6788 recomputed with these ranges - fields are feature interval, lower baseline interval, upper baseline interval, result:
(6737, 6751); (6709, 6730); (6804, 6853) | 0.00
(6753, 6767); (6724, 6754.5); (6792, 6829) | -0.01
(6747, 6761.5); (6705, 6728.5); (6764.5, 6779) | -0.01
